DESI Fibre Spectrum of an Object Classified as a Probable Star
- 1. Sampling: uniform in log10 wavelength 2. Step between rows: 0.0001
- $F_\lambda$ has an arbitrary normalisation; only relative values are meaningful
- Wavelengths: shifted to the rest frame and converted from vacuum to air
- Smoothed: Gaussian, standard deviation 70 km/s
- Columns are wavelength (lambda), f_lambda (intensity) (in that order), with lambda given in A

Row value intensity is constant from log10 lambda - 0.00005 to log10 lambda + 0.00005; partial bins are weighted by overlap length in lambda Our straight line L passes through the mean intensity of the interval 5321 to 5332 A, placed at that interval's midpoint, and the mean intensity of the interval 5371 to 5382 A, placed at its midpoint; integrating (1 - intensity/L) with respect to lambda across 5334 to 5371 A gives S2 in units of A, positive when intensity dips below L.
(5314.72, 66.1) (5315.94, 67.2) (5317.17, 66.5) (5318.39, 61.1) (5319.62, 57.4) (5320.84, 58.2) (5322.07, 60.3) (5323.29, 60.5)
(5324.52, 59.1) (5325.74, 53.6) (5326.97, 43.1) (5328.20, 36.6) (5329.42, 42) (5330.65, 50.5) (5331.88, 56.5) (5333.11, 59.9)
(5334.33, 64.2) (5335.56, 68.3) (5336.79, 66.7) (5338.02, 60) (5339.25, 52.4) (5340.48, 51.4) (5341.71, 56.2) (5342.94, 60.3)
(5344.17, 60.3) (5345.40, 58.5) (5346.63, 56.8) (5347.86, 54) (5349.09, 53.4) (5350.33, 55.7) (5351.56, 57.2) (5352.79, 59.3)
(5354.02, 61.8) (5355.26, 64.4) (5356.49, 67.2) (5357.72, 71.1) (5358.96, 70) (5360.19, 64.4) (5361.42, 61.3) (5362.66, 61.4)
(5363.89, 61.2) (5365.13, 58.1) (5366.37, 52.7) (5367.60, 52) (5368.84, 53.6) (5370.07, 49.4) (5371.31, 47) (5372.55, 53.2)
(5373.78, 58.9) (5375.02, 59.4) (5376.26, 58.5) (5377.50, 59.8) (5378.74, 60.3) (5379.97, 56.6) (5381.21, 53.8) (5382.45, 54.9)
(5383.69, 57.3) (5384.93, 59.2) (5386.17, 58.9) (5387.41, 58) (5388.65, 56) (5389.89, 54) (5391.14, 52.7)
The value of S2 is -3.57 A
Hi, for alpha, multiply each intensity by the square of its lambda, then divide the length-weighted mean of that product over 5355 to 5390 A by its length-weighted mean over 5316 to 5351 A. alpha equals 1.04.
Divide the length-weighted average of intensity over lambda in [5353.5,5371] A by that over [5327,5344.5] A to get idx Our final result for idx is 1.1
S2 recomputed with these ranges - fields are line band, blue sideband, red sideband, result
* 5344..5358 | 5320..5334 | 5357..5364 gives 0.5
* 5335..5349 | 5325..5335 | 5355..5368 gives -0.8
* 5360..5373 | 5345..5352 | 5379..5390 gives 0.2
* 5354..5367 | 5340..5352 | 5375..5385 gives -1.4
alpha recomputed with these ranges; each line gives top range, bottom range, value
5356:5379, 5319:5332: 1.14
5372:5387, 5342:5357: 0.99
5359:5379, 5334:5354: 0.99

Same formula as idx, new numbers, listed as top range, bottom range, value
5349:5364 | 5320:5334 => 1.18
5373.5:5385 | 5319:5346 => 1.03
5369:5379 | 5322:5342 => 1.01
